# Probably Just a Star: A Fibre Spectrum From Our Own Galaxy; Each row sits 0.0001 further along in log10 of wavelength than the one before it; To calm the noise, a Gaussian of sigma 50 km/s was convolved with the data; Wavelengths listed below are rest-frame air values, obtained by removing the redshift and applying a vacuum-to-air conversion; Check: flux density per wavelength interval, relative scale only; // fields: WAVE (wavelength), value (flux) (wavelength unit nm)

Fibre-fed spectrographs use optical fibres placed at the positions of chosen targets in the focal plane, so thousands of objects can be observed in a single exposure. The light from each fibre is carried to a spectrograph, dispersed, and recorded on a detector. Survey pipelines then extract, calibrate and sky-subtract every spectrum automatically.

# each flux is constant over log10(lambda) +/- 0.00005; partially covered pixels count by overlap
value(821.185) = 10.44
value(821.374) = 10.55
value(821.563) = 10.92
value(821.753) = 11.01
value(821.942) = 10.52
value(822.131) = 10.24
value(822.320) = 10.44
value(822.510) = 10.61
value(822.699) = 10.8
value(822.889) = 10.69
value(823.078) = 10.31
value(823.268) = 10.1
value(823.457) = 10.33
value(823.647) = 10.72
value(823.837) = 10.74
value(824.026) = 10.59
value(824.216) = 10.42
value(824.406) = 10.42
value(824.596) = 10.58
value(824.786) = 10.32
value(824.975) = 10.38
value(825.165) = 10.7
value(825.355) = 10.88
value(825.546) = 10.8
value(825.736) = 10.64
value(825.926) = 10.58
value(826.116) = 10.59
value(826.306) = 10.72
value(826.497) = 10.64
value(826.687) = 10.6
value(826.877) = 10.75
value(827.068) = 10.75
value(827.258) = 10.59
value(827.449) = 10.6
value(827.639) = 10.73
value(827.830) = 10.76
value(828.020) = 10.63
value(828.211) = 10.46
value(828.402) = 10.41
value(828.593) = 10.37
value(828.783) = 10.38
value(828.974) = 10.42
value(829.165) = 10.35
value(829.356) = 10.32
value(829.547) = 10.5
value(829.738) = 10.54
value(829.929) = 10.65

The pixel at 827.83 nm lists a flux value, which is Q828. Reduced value 10.76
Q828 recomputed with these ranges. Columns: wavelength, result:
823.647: 10.72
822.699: 10.8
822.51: 10.61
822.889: 10.69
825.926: 10.58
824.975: 10.38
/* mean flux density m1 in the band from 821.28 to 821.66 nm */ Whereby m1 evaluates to 10.7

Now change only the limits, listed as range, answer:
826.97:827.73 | 10.7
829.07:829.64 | 10.4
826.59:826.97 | 10.7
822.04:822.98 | 10.6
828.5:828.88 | 10.4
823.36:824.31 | 10.6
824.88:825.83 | 10.7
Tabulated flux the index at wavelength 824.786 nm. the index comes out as 10.32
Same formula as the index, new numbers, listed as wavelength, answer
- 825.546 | 10.8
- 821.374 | 10.55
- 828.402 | 10.41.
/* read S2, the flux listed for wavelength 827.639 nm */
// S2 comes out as 10.73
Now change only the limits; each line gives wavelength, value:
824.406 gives 10.42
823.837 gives 10.74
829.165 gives 10.35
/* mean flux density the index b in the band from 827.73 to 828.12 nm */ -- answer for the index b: 10.7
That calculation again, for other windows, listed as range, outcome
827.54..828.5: 10.6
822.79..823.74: 10.4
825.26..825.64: 10.8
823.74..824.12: 10.7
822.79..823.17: 10.5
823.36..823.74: 10.5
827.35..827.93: 10.7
